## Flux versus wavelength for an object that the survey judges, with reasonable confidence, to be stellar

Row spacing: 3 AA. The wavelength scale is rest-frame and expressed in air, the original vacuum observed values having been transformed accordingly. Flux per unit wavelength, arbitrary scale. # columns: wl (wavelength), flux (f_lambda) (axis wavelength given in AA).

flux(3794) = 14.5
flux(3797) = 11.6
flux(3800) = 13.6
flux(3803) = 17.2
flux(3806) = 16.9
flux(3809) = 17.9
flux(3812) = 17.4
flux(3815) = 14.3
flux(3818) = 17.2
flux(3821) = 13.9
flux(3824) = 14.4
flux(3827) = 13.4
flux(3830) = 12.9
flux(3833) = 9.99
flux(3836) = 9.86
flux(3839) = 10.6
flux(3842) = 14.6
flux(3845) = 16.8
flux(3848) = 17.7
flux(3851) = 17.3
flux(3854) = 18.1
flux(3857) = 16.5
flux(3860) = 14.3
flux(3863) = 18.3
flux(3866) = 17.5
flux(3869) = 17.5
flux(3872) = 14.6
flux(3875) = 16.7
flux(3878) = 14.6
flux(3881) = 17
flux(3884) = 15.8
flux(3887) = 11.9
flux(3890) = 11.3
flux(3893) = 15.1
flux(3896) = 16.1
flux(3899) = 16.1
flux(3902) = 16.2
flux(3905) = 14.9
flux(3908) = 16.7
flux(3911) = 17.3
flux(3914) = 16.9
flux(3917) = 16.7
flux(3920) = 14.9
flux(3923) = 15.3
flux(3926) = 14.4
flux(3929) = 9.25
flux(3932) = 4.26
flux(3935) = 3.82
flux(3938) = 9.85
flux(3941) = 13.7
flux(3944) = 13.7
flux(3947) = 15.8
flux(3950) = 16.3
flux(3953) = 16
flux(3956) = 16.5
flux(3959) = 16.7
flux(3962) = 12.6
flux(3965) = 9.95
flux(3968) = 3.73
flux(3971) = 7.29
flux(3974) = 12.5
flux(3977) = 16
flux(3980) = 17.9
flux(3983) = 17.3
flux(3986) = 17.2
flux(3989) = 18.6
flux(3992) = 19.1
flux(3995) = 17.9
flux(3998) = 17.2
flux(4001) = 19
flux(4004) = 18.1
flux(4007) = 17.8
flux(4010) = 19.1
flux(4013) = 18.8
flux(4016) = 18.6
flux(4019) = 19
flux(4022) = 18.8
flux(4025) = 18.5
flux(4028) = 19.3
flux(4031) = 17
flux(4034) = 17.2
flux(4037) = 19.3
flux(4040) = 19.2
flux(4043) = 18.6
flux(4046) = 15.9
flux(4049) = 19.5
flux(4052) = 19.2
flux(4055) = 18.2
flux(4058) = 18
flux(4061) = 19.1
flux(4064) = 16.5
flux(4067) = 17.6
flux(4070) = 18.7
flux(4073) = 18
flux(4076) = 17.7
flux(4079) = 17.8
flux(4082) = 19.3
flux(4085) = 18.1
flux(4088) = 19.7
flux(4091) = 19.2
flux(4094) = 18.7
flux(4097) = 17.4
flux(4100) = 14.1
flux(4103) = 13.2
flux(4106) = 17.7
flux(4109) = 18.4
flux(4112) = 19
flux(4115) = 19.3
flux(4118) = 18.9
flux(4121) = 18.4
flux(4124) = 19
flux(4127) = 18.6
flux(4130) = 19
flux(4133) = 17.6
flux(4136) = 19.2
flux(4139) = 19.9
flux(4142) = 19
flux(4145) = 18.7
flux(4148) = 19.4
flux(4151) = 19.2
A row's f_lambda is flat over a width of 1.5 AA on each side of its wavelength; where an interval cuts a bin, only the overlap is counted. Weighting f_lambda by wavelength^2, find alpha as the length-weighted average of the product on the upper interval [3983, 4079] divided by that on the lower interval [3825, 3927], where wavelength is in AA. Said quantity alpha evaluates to 1.3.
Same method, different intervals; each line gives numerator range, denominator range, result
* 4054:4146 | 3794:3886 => 1.36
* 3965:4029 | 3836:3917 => 1.12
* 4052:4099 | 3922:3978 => 1.63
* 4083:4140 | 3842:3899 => 1.29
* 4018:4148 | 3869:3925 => 1.29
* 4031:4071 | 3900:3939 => 1.47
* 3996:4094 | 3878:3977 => 1.45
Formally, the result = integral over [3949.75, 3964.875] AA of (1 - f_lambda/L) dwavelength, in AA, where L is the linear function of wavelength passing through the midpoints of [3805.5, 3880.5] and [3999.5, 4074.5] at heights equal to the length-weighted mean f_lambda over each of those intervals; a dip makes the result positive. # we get 1.82 AA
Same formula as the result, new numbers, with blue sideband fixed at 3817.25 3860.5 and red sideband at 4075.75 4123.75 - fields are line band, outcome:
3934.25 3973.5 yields 9.4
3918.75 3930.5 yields 1.6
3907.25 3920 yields -1.0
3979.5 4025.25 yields -4.5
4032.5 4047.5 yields -0.8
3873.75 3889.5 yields 0.1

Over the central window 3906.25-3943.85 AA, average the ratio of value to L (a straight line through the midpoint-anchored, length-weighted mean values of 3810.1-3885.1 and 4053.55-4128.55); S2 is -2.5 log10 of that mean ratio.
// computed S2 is 0.249 mag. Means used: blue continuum 15.3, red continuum 18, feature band 12.8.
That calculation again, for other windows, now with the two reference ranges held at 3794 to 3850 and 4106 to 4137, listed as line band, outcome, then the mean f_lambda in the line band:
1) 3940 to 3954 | 0.08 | 15.1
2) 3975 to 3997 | -0.05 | 17.6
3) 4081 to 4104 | 0.05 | 17.5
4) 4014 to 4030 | -0.09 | 18.8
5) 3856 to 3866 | -0.10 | 16.5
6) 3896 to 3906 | -0.02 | 15.8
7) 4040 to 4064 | -0.04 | 18.3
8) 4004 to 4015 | -0.08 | 18.5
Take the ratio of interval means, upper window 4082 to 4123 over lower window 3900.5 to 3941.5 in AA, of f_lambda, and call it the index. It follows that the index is 1.36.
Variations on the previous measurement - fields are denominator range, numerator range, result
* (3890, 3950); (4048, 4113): 1.31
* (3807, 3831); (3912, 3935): 0.82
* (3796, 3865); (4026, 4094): 1.22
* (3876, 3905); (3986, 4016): 1.23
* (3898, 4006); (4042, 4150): 1.26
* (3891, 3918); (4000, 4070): 1.14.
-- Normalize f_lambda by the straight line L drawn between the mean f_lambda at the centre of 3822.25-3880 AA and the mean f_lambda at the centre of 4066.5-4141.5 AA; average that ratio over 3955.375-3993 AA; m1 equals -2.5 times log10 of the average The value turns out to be 0.17 mag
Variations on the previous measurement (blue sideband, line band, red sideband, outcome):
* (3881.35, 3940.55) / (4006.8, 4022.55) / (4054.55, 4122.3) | -0.16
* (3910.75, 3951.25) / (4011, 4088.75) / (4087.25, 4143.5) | -0.13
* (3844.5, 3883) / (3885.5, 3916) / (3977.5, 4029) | 0.12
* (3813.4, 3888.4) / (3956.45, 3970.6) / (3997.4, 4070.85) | 0.48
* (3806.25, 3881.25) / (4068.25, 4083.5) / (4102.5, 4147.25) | -0.02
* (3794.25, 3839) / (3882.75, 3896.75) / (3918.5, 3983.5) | -0.05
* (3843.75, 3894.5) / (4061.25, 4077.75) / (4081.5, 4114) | -0.02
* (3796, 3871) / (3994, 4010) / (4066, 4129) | -0.07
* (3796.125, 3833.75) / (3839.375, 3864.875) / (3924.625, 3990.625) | -0.15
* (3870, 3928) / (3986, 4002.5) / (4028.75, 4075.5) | -0.07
